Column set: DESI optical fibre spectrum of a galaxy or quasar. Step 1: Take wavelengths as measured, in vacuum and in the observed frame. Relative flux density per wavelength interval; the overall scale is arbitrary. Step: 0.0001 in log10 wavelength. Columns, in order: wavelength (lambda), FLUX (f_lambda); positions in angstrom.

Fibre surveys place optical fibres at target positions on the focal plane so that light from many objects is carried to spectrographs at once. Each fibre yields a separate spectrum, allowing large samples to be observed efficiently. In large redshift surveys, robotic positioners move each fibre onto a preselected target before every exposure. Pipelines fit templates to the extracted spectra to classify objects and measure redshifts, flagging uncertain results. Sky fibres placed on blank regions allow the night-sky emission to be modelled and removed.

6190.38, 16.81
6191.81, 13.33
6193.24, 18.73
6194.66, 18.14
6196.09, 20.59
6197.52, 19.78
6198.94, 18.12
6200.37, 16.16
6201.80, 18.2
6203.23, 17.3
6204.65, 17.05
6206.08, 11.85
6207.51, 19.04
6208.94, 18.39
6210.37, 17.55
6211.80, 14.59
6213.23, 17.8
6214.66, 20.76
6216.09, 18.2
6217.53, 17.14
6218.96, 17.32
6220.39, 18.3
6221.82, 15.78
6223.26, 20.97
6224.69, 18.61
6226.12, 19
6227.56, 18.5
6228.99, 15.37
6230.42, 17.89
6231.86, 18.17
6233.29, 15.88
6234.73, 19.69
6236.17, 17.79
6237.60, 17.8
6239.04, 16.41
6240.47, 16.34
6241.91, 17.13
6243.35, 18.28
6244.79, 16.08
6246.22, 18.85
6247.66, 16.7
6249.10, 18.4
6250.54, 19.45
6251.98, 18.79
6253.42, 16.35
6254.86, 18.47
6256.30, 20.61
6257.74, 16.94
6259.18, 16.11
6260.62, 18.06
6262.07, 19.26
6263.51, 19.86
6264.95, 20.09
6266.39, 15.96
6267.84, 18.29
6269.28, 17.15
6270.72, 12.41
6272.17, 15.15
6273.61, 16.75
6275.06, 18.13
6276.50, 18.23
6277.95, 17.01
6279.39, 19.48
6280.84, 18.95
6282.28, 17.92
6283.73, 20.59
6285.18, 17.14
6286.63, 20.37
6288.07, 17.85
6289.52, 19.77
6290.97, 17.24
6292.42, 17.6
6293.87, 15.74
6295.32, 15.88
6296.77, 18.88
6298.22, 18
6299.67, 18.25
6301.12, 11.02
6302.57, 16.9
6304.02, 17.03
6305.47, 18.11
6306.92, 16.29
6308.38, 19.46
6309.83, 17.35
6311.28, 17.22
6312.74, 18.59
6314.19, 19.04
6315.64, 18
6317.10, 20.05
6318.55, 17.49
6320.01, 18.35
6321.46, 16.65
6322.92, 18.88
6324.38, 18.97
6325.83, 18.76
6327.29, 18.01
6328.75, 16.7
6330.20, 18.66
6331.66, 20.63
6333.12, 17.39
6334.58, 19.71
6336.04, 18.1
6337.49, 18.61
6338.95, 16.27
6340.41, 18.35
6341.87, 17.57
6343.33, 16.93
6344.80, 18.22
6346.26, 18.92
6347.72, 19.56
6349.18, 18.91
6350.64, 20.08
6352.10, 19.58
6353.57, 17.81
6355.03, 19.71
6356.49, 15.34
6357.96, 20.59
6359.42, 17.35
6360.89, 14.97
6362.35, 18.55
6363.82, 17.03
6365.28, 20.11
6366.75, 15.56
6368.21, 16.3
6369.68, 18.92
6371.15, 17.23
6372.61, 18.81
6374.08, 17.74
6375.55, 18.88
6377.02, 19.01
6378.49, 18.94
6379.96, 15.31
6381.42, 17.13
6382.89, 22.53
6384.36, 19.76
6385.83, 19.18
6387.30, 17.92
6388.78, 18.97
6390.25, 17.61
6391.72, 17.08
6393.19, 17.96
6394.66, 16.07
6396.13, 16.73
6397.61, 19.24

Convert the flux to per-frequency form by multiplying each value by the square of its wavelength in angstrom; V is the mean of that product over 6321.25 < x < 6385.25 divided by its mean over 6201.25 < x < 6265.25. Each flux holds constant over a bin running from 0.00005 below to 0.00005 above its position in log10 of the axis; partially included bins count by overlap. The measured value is 1.07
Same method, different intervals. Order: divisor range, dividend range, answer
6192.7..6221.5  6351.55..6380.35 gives 1.06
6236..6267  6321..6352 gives 1.06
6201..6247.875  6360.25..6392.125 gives 1.08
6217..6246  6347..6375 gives 1.07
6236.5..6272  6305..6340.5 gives 1.06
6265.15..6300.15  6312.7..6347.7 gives 1.05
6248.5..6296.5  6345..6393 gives 1.05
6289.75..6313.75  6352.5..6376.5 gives 1.06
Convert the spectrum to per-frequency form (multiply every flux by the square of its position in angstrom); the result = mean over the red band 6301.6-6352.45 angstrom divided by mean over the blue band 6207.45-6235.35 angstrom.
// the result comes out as 1.05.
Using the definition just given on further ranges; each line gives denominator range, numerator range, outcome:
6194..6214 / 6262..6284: 1.04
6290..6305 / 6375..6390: 1.15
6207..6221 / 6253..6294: 1.02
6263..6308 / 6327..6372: 1.06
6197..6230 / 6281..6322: 1.04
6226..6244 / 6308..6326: 1.08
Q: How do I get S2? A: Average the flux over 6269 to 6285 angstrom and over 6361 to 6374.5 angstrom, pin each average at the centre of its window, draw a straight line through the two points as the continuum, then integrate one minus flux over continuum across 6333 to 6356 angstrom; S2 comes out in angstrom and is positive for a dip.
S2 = -1.1 angstrom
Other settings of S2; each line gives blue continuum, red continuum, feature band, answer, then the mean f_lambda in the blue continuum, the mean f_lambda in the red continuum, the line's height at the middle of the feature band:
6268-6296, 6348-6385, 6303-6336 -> -0.7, 17.6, 18.3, 17.9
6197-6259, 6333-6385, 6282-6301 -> 0.1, 17.7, 18.2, 18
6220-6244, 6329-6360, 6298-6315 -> 0.9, 17.7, 18.5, 18.2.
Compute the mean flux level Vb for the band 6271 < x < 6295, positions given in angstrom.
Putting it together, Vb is 17.9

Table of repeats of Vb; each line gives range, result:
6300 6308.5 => 16.3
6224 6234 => 17.6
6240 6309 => 17.7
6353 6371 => 17.7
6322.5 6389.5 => 18.3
